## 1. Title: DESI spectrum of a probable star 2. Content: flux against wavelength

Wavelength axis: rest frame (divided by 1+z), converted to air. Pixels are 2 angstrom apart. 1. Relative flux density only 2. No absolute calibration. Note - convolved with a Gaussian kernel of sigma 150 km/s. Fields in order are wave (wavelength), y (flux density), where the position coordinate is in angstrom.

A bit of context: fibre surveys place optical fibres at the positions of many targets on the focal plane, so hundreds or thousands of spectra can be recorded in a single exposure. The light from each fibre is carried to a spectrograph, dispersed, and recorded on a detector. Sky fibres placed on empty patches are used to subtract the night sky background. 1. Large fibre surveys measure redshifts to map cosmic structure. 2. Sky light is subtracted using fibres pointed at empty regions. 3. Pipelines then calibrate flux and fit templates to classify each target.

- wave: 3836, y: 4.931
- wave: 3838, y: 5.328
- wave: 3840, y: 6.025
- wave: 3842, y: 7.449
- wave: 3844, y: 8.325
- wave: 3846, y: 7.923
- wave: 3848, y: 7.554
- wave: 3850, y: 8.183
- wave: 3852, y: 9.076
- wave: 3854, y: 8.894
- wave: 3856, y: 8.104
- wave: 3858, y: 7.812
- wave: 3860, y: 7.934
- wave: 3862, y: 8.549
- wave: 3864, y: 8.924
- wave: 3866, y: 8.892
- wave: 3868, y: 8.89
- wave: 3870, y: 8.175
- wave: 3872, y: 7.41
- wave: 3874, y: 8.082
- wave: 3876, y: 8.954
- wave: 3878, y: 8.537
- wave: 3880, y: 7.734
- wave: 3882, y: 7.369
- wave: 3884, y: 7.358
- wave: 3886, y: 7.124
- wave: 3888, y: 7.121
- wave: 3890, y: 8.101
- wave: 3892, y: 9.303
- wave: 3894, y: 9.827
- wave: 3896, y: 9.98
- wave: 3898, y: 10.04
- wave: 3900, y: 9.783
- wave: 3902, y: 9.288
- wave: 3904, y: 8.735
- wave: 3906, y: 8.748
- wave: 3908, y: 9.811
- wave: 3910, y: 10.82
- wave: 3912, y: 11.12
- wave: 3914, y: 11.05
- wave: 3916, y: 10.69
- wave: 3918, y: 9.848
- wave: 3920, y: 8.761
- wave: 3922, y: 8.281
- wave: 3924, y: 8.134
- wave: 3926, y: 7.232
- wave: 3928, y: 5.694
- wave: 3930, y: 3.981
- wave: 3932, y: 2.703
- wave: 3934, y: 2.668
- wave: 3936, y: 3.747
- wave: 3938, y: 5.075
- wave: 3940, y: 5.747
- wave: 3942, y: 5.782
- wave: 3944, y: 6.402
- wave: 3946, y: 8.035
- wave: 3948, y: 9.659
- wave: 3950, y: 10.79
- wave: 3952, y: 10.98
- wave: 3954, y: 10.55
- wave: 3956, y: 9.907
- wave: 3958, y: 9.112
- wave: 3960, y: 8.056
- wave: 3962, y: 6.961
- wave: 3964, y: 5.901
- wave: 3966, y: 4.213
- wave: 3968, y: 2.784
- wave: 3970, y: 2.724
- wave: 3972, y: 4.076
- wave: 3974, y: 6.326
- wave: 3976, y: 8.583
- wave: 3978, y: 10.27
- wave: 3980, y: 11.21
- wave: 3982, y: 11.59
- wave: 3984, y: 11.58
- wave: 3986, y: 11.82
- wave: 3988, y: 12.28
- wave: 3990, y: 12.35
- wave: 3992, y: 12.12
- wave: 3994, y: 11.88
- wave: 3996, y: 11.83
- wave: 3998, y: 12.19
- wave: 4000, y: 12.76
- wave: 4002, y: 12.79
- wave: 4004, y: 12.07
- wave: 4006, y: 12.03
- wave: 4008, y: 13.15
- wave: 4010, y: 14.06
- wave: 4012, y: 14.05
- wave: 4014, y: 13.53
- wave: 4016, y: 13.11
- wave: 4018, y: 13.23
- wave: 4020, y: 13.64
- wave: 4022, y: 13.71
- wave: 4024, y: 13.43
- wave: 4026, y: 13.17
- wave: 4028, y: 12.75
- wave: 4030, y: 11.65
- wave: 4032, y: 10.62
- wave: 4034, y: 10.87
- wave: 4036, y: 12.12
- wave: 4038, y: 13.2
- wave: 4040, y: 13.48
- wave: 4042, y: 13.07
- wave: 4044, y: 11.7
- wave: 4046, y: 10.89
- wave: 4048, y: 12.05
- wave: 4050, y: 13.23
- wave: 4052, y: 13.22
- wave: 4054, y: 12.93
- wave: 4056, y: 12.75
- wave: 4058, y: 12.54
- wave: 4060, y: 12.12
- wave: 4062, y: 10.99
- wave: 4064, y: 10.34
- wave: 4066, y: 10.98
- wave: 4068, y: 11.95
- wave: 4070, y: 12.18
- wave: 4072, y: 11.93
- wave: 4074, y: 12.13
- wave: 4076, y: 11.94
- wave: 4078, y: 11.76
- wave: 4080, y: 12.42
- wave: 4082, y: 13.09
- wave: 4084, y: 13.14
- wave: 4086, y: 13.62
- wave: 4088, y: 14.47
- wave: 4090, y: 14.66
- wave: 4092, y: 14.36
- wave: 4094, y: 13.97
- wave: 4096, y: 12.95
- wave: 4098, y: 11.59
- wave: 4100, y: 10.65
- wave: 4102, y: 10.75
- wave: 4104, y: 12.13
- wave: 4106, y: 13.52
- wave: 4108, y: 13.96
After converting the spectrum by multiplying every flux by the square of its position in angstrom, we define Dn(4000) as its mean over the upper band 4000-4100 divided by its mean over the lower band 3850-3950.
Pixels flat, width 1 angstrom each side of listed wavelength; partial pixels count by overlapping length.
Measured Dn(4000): 1.69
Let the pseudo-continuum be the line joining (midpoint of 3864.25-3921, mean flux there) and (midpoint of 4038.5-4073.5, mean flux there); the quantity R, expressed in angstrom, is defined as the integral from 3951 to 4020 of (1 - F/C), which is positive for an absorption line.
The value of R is 3.25 angstrom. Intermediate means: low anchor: 8.98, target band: 10.3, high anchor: 12.2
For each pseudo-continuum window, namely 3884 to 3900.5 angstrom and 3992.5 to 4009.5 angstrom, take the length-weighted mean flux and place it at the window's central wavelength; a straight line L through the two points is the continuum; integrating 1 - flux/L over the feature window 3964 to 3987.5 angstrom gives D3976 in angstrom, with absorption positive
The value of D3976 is 7.8 angstrom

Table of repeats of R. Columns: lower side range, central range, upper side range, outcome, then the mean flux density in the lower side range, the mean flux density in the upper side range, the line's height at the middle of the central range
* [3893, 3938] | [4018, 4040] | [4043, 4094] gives -2.4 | 8.15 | 12.5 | 11.4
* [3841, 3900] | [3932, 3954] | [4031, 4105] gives 6.7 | 8.36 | 12.3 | 9.82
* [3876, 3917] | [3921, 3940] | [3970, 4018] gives 8.8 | 9.12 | 11.4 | 9.92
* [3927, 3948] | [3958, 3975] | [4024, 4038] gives 4.4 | 5.21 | 12.1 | 7.34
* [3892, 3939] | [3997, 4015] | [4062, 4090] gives -4.2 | 8.11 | 12.3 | 10.5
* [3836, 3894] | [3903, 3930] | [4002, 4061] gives 1.2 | 7.95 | 12.7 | 9.42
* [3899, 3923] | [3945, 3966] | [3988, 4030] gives 4.4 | 9.74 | 12.8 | 11.2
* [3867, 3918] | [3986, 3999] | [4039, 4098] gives -1.3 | 8.98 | 12.6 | 11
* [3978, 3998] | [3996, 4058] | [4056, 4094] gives -3.0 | 11.8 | 12.5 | 12.1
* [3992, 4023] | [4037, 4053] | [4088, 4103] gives 0.3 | 12.9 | 12.8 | 12.9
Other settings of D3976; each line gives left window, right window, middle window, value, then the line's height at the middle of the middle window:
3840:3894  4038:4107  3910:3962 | 9.6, 9.59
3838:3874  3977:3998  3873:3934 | 6.2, 9.37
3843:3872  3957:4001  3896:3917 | -3.3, 8.65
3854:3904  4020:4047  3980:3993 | -0.8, 11.2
